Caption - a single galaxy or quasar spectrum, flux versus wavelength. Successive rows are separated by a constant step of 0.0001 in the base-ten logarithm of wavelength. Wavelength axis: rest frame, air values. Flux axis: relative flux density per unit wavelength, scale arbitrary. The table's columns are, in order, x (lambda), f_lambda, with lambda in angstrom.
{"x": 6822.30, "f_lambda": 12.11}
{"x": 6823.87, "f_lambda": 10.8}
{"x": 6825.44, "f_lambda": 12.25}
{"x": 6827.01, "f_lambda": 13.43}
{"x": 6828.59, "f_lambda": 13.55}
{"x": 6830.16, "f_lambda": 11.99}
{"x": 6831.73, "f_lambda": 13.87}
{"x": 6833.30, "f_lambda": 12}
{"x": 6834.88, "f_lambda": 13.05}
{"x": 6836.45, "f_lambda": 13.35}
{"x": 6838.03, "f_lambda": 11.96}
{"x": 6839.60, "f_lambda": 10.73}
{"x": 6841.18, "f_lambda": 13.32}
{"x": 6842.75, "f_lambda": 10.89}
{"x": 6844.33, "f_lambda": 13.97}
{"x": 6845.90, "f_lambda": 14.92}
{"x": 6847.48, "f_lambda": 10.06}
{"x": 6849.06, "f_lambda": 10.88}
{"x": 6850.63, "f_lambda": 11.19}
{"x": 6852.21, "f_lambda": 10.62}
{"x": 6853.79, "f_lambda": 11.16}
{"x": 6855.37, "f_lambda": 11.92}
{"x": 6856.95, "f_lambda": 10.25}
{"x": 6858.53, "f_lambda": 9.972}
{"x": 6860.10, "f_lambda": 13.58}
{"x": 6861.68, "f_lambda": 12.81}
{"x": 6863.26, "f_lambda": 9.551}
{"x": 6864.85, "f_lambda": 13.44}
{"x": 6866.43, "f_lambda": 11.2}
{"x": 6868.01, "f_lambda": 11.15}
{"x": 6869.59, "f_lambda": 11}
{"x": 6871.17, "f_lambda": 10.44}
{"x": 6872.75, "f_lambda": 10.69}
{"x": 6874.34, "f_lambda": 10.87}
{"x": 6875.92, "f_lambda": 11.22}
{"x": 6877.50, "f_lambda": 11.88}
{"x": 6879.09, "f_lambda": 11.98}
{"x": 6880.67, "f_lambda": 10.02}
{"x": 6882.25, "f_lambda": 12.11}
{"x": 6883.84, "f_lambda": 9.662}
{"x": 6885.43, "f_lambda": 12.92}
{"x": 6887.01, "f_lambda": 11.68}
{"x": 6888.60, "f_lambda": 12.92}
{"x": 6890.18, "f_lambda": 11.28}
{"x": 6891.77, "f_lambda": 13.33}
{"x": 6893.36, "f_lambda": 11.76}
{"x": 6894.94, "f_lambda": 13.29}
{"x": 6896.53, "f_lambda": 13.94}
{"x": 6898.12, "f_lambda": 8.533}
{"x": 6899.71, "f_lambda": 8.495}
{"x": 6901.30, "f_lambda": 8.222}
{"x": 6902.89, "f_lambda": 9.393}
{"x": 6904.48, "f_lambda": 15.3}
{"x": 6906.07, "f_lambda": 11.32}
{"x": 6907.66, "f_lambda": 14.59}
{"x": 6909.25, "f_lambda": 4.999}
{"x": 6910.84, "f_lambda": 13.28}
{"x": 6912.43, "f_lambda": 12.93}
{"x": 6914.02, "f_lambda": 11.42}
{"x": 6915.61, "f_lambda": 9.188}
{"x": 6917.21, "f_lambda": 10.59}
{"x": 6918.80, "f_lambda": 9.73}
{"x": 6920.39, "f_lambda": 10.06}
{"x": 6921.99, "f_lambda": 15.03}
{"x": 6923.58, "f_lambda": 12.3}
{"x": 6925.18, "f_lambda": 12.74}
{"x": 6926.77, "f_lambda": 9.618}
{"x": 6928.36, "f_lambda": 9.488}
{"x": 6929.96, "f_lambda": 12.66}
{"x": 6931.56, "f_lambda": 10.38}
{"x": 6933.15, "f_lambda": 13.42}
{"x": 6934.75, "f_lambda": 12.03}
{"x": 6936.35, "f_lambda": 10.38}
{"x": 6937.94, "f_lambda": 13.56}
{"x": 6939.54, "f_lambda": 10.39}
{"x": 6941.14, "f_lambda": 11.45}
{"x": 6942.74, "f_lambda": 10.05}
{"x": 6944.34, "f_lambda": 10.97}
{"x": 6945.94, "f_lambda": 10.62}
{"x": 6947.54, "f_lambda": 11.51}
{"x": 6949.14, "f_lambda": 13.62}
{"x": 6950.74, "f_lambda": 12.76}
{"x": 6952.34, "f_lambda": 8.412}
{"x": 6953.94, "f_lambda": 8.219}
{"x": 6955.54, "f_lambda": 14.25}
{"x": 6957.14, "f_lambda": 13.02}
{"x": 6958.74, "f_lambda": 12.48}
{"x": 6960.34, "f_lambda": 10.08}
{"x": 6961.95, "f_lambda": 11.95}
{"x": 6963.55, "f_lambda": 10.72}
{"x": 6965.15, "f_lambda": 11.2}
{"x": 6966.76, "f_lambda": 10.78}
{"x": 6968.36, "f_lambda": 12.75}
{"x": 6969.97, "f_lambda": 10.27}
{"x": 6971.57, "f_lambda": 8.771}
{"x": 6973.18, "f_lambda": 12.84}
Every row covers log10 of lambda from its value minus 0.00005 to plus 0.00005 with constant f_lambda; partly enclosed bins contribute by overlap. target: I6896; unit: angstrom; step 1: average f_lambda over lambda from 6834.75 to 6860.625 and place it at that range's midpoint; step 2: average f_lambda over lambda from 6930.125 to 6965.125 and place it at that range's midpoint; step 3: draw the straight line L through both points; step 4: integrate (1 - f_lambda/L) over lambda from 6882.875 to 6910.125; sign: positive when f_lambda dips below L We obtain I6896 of 0.86 angstrom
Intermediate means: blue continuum 11.8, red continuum 11.5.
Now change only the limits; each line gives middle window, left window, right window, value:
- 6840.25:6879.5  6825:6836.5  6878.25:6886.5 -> 1.59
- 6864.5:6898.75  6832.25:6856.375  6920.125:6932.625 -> 0.69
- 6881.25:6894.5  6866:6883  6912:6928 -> -0.92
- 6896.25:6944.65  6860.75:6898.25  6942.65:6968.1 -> 1.40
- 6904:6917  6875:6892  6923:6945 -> 0.03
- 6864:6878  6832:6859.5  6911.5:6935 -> 0.48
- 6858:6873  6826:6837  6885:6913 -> 1.03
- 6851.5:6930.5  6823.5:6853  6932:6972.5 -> 3.43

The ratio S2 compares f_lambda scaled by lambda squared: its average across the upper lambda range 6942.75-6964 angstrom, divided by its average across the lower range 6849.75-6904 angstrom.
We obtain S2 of 1.03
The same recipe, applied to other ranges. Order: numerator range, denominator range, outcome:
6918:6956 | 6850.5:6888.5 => 1.02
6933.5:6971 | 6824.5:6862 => 0.97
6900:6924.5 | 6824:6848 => 0.91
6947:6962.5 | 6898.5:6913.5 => 1.08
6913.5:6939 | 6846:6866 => 1.02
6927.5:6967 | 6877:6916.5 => 1.02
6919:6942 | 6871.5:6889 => 1.04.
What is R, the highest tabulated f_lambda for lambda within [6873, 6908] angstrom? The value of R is 15.3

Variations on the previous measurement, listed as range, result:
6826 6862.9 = 14.92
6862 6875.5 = 13.44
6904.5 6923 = 15.03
